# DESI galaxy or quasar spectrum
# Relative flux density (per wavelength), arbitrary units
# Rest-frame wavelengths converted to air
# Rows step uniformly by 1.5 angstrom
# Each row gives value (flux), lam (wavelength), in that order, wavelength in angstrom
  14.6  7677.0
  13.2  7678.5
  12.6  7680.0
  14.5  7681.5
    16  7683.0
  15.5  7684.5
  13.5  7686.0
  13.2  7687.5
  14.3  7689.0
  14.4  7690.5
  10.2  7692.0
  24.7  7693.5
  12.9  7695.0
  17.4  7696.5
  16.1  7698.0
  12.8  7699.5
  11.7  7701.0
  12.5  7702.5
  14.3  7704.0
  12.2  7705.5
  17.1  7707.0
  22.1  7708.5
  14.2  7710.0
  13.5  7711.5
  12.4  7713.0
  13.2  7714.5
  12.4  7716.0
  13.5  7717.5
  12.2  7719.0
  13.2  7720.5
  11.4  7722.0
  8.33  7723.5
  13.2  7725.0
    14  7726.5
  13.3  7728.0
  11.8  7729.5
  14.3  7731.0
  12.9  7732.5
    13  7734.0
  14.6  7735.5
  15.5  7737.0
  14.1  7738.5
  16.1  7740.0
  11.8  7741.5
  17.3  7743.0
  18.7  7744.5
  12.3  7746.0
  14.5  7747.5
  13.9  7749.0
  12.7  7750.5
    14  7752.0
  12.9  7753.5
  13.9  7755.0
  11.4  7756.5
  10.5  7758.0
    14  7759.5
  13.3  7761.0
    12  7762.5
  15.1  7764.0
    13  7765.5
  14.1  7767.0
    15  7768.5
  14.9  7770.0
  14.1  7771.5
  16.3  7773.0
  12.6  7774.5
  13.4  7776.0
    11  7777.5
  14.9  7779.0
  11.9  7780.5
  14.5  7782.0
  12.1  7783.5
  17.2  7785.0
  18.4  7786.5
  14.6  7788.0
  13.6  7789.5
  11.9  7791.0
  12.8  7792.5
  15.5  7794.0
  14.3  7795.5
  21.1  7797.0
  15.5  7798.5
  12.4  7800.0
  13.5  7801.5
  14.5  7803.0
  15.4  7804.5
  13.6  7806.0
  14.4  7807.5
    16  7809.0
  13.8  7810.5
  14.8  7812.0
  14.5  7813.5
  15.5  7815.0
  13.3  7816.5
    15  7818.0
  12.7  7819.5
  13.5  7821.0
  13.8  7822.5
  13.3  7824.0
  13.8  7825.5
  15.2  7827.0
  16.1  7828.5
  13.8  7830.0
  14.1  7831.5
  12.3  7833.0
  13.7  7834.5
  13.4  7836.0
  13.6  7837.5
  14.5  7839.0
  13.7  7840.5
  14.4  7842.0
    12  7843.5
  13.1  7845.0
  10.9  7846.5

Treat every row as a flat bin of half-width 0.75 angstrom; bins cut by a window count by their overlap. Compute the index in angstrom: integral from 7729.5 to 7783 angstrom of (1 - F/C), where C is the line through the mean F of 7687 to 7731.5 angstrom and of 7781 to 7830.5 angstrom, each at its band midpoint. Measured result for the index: 1.5 angstrom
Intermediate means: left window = 13.9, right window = 14.5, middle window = 13.8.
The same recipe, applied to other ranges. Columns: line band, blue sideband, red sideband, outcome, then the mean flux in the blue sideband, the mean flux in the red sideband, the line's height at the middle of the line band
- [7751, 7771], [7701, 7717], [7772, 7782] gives 0.4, 14.2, 13.5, 13.6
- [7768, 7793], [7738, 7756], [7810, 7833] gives 0.3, 14.3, 14.2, 14.2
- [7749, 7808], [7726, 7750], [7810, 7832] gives 0.9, 14.2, 14.2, 14.2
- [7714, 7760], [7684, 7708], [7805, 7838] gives 3.4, 14.6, 14.1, 14.5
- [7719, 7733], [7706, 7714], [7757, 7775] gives 2.4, 15.7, 13.7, 15.1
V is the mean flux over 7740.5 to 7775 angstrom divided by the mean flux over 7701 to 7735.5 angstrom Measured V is 1.03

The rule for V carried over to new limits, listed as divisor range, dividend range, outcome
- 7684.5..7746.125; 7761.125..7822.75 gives 1.01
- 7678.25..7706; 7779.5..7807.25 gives 1.02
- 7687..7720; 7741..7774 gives 0.96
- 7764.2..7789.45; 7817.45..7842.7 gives 0.98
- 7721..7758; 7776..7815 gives 1.07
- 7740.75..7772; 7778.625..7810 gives 1.06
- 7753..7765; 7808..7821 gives 1.12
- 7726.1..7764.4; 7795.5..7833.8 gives 1.05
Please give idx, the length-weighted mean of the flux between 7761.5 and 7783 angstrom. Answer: 13.7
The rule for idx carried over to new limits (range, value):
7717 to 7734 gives 12.6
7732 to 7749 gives 14.6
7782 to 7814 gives 14.8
